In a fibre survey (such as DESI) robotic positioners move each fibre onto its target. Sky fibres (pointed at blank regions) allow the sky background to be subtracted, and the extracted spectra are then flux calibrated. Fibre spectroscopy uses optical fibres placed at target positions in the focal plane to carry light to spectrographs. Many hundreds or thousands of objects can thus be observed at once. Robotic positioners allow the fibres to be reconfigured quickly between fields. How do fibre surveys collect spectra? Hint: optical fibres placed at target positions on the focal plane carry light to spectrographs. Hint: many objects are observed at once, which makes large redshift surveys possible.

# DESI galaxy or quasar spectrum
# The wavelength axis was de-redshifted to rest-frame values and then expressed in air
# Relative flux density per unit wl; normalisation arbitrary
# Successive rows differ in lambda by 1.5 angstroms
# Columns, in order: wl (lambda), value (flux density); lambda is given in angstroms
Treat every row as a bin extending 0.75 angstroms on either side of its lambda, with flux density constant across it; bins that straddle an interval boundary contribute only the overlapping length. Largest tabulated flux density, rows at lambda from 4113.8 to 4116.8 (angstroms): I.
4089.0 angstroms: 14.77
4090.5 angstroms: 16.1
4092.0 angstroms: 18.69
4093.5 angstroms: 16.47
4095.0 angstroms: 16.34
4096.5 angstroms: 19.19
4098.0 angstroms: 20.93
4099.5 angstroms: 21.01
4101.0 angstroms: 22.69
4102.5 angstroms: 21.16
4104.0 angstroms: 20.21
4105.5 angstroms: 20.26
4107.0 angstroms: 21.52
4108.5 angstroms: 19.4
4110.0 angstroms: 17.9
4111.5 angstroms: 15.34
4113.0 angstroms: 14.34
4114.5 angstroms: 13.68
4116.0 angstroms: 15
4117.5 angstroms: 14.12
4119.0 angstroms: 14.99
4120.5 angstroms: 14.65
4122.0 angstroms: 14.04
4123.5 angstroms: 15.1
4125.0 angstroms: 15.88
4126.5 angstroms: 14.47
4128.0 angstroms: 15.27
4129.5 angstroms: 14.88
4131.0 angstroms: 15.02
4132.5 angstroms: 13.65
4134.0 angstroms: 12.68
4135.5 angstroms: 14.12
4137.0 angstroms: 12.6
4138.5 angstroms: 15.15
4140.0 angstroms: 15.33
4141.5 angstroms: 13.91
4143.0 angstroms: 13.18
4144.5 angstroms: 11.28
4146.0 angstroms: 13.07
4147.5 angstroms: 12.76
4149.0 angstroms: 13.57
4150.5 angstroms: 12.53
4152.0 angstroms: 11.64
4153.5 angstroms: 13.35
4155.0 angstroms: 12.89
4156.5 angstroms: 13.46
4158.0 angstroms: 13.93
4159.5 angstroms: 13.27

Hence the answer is 15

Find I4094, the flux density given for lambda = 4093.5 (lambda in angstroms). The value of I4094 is 16.47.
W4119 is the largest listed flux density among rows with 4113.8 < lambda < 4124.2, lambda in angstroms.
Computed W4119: 15.1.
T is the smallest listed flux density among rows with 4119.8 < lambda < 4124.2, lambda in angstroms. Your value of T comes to 14.04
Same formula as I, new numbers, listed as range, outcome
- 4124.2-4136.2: 15.88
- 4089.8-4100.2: 21.01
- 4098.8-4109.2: 22.69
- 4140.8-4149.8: 13.91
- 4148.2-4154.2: 13.57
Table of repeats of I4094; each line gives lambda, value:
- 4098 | 20.93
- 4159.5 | 13.27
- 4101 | 22.69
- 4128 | 15.27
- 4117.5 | 14.12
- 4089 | 14.77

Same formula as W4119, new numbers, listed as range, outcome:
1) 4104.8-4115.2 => 21.52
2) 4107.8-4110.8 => 19.4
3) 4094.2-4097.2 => 19.19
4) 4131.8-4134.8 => 13.65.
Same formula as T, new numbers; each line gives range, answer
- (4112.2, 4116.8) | 13.68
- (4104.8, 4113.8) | 14.34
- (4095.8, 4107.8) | 19.19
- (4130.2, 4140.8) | 12.6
